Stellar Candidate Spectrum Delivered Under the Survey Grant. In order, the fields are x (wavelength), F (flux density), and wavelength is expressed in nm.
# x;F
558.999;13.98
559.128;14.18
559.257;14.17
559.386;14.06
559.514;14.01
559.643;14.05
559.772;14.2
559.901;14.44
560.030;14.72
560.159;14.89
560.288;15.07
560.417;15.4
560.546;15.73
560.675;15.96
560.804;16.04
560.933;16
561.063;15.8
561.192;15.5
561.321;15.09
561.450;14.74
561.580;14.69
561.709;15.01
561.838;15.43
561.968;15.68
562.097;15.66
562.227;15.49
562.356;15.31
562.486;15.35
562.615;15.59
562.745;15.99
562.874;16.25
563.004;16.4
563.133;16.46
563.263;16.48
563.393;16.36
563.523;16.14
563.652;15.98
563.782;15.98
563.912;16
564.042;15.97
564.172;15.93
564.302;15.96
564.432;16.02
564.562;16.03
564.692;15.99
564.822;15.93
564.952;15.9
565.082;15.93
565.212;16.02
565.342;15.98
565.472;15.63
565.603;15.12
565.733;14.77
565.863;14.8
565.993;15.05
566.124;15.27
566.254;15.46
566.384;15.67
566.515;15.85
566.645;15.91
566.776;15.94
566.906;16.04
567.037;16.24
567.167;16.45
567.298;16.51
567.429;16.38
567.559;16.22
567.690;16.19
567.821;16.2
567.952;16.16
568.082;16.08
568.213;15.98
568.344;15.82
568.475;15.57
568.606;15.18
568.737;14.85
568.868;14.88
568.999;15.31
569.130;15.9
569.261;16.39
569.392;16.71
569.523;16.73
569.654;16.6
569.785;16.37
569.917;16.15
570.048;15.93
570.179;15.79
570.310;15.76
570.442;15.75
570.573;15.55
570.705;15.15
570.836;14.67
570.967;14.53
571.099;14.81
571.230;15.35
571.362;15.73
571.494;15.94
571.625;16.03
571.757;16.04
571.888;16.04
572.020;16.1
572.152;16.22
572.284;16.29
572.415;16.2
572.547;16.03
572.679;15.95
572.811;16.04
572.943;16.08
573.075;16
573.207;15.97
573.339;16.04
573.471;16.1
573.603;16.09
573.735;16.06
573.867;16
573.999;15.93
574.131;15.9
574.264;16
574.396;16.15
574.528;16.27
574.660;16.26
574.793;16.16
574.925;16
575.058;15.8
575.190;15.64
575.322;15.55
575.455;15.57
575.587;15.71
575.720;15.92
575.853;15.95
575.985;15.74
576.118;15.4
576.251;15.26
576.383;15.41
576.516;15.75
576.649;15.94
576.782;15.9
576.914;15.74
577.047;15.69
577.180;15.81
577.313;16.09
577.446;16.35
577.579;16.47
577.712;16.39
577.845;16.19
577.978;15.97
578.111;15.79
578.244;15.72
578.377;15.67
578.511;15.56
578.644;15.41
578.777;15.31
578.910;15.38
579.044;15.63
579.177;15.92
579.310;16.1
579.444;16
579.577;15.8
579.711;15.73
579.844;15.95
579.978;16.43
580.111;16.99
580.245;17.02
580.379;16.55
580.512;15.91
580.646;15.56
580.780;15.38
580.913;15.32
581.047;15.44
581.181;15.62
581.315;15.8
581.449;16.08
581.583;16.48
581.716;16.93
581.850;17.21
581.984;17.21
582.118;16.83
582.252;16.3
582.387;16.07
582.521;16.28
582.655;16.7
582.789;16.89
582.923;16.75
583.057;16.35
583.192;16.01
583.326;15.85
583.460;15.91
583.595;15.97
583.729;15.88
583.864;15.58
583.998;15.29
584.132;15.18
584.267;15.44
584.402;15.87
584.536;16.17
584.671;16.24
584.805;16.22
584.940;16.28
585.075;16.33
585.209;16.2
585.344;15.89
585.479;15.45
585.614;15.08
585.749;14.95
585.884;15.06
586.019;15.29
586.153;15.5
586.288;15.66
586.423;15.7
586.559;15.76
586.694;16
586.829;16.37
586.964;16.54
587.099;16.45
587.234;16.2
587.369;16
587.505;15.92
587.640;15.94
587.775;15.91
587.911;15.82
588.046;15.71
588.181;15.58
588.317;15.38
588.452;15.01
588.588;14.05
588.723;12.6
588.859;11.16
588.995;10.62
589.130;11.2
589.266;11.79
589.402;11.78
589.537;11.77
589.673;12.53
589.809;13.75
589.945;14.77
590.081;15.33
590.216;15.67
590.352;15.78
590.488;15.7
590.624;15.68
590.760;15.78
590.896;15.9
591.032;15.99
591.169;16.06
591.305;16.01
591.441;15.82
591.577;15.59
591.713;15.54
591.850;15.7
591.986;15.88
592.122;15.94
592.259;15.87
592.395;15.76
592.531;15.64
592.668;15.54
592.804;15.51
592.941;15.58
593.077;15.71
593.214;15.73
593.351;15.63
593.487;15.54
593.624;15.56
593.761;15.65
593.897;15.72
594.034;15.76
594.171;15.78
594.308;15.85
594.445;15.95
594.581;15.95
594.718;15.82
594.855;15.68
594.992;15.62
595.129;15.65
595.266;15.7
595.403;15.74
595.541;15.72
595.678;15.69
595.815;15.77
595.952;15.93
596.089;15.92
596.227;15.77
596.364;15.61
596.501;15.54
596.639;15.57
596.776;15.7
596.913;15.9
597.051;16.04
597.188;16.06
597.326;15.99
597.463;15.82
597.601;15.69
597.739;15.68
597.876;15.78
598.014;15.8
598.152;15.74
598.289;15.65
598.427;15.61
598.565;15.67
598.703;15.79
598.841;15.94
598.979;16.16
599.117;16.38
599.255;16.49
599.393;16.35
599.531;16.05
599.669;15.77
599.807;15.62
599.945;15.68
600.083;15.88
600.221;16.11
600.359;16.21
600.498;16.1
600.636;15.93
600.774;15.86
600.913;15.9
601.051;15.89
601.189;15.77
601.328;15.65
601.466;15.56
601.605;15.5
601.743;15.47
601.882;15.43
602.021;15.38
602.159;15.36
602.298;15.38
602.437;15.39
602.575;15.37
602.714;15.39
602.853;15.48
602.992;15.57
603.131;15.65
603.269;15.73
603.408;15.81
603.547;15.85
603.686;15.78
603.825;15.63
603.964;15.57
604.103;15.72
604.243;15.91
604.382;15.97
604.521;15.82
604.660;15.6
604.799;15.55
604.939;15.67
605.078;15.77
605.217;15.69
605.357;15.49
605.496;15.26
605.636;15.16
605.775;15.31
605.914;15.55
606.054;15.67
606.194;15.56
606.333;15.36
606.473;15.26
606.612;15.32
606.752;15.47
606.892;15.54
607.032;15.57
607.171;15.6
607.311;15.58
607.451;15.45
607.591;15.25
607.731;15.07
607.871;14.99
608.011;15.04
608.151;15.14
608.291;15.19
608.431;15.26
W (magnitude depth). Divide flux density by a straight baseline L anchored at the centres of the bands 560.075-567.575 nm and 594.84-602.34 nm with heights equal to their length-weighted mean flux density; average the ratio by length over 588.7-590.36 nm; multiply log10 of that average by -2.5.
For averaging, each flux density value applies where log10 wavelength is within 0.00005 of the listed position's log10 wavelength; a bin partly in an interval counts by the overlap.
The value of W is 0.22 mag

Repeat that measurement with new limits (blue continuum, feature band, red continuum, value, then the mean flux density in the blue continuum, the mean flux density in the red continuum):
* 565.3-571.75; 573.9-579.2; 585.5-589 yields -0.02 mag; 15.7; 15.2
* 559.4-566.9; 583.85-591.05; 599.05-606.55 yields 0.04 mag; 15.6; 15.7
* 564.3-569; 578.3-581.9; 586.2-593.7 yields -0.04 mag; 15.8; 15.1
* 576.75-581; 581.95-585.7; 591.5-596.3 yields -0.01 mag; 15.9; 15.7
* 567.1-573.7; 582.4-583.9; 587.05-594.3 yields -0.06 mag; 15.9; 15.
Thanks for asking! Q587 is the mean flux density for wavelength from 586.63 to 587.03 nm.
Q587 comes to 16.3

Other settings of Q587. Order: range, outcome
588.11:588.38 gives 15.5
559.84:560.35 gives 14.8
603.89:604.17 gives 15.7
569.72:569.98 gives 16.2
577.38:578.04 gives 16.3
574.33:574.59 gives 16.2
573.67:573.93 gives 16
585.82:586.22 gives 15.3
